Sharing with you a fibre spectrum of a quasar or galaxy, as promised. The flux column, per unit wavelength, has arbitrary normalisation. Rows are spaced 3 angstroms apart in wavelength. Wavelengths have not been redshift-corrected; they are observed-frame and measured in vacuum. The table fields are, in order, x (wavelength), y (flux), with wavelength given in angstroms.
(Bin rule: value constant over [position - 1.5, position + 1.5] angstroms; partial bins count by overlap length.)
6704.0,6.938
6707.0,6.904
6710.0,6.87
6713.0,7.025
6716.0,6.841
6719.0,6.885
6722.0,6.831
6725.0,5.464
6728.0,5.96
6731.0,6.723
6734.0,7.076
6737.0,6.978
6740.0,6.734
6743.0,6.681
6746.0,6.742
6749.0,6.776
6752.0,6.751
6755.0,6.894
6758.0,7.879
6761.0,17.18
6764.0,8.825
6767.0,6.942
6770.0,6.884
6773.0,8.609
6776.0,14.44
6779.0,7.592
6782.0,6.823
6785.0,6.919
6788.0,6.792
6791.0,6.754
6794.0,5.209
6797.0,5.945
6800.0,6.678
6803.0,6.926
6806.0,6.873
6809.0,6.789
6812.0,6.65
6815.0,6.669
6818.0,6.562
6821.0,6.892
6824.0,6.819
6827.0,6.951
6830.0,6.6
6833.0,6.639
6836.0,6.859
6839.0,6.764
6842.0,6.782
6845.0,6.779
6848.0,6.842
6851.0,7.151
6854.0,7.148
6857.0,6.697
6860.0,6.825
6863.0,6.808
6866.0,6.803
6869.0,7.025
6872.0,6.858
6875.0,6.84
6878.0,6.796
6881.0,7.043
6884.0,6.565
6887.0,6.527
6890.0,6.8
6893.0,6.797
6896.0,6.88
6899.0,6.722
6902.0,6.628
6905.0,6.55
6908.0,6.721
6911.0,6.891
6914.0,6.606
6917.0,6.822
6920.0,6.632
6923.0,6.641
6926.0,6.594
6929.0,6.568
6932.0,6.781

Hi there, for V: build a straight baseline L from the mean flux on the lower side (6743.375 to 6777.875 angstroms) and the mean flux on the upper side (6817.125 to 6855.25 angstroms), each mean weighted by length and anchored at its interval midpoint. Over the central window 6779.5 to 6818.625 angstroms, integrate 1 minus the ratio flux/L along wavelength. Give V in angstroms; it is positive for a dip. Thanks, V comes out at 5.95 angstroms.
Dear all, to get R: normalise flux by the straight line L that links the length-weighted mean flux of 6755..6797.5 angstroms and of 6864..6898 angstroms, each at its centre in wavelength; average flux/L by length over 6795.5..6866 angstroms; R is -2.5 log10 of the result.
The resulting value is 0.12 mag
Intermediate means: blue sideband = 8.35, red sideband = 6.81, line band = 6.77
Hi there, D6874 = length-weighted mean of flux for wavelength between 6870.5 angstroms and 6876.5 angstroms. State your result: 6.85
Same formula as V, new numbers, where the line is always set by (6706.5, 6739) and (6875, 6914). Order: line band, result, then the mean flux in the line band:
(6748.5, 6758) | -0.41 angstroms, 6.98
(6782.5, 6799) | 0.84 angstroms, 6.36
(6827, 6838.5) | -0.03 angstroms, 6.74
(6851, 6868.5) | -0.42 angstroms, 6.89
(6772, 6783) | -4.62 angstroms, 9.52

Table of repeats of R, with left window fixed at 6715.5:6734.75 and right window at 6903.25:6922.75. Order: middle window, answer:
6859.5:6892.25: -0.024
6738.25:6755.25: -0.038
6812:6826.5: -0.023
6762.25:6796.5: -0.190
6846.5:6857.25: -0.057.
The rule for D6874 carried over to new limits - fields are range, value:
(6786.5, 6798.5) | 6.17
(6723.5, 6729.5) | 5.71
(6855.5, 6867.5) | 6.78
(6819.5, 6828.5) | 6.89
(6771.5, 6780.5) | 10.2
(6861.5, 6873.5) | 6.87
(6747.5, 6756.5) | 6.81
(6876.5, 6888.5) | 6.73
